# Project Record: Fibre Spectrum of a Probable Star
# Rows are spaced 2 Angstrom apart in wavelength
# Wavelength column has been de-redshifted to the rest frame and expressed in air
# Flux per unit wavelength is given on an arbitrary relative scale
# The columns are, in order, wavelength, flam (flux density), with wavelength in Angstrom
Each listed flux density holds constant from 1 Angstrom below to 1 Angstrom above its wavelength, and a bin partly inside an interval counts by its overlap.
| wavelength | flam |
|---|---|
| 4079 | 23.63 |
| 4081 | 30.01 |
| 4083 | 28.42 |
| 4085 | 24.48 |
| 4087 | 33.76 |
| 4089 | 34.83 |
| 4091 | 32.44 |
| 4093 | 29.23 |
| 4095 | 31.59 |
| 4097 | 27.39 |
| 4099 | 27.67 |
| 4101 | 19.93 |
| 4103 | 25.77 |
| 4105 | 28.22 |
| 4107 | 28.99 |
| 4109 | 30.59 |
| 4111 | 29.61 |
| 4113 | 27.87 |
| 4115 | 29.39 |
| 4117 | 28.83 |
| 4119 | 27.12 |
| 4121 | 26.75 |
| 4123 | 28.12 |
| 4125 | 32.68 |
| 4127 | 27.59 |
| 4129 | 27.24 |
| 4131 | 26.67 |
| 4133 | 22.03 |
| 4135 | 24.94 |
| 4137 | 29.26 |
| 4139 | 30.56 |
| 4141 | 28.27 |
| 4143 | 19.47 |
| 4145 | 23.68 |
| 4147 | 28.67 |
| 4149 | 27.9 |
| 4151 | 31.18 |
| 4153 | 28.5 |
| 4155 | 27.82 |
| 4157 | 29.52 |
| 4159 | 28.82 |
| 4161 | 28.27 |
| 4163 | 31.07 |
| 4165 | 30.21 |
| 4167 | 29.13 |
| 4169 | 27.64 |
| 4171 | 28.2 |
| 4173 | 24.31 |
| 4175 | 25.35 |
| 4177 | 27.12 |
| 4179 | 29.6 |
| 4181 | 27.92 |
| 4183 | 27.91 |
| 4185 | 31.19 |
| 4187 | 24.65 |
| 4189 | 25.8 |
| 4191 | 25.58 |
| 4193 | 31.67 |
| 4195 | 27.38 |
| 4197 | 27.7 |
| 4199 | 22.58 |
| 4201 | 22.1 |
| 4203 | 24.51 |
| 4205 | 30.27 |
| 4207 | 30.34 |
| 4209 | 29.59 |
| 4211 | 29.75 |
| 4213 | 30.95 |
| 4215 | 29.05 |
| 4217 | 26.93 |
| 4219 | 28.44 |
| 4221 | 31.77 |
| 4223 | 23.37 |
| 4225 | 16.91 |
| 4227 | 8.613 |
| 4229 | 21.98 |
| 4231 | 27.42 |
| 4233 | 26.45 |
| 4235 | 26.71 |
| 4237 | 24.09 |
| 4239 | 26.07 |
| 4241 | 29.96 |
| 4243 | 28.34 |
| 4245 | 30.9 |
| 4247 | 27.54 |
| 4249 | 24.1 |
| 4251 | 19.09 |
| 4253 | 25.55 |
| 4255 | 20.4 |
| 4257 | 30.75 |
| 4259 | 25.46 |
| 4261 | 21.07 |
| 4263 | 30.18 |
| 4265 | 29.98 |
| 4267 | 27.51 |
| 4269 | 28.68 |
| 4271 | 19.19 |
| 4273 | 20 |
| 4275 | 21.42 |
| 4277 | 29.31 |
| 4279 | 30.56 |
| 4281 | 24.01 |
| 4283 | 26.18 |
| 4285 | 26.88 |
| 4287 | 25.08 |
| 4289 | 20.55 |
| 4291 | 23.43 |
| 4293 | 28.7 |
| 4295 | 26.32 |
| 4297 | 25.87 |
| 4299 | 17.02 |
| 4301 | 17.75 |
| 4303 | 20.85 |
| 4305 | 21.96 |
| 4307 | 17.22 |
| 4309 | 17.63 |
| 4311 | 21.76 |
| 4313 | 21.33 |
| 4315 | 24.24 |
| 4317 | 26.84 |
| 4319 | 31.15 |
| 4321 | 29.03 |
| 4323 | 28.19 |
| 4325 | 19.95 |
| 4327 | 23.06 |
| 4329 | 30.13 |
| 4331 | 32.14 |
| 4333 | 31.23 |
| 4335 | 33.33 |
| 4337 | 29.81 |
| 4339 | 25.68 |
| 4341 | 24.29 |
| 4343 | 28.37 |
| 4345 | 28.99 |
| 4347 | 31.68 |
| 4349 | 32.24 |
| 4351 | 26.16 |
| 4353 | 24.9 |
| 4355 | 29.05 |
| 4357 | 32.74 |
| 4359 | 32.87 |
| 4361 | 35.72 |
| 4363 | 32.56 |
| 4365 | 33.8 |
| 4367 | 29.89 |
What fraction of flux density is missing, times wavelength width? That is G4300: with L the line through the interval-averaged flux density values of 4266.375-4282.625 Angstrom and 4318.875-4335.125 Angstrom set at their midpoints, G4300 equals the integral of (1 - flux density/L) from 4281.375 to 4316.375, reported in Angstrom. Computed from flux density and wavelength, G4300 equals 5.2 Angstrom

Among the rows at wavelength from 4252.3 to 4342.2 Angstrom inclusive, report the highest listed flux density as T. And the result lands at 33.33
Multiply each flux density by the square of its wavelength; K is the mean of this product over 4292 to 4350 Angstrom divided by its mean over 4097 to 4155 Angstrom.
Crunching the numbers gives 1.03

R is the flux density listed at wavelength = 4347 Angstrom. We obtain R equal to 31.68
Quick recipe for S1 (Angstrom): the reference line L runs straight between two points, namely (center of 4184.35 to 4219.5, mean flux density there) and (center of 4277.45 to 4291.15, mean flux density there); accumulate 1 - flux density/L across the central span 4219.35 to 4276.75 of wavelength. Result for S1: 3.4 Angstrom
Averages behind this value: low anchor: 27.6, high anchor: 25.5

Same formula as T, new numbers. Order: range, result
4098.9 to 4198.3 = 32.68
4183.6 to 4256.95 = 31.77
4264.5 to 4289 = 30.56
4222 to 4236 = 27.42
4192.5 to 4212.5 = 31.67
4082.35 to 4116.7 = 34.83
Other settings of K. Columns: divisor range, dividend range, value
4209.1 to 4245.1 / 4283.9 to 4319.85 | 0.92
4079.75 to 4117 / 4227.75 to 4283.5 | 0.96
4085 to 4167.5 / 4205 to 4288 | 0.97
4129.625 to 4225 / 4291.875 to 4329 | 0.91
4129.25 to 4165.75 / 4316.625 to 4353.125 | 1.12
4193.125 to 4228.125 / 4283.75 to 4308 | 0.91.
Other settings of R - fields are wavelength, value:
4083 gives 28.42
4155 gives 27.82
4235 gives 26.71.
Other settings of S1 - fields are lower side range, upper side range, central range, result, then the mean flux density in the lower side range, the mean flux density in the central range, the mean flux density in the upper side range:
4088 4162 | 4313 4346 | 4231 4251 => 0.8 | 28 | 26.7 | 27.7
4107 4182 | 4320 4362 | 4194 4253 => 5.0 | 27.9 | 26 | 29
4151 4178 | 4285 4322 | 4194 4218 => -0.8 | 28.3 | 27.6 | 23.3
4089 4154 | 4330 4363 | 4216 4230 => 3.0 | 27.9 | 22.6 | 30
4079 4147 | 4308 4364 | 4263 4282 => 1.5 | 27.9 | 25.9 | 28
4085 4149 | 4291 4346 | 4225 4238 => 2.1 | 28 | 22.1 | 25.3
